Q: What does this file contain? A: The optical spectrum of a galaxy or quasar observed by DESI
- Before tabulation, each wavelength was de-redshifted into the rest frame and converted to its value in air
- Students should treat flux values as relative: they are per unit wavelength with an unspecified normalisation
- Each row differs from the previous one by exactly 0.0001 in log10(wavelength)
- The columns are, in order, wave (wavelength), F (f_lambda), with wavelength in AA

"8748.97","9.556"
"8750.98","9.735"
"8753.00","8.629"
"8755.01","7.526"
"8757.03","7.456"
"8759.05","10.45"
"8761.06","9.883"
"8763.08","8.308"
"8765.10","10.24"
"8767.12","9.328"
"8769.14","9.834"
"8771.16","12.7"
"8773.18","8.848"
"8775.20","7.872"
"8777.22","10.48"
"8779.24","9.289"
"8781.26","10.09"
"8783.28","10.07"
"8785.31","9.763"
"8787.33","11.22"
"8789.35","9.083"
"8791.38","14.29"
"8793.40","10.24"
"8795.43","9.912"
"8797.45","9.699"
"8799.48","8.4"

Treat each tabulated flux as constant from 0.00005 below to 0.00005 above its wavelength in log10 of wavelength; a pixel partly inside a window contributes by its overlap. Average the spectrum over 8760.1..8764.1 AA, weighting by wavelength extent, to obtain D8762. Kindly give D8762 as 9.08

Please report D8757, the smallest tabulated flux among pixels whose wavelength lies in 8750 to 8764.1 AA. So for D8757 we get 7.456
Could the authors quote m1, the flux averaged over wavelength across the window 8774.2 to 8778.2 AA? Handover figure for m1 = 9.17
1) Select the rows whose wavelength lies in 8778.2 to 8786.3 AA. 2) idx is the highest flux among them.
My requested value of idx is 10.09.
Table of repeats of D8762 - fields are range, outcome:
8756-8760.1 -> 8.96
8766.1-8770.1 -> 9.57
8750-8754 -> 9.17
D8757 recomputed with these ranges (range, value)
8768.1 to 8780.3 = 7.872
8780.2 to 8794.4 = 9.083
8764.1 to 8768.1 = 9.328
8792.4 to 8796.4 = 9.912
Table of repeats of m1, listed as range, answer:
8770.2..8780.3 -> 9.83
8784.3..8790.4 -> 10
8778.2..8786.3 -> 9.8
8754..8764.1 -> 8.73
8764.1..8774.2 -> 10.2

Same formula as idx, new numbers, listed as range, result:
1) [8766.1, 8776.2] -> 12.7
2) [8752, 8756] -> 8.629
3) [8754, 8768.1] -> 10.45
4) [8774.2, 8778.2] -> 10.48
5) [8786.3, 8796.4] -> 14.29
